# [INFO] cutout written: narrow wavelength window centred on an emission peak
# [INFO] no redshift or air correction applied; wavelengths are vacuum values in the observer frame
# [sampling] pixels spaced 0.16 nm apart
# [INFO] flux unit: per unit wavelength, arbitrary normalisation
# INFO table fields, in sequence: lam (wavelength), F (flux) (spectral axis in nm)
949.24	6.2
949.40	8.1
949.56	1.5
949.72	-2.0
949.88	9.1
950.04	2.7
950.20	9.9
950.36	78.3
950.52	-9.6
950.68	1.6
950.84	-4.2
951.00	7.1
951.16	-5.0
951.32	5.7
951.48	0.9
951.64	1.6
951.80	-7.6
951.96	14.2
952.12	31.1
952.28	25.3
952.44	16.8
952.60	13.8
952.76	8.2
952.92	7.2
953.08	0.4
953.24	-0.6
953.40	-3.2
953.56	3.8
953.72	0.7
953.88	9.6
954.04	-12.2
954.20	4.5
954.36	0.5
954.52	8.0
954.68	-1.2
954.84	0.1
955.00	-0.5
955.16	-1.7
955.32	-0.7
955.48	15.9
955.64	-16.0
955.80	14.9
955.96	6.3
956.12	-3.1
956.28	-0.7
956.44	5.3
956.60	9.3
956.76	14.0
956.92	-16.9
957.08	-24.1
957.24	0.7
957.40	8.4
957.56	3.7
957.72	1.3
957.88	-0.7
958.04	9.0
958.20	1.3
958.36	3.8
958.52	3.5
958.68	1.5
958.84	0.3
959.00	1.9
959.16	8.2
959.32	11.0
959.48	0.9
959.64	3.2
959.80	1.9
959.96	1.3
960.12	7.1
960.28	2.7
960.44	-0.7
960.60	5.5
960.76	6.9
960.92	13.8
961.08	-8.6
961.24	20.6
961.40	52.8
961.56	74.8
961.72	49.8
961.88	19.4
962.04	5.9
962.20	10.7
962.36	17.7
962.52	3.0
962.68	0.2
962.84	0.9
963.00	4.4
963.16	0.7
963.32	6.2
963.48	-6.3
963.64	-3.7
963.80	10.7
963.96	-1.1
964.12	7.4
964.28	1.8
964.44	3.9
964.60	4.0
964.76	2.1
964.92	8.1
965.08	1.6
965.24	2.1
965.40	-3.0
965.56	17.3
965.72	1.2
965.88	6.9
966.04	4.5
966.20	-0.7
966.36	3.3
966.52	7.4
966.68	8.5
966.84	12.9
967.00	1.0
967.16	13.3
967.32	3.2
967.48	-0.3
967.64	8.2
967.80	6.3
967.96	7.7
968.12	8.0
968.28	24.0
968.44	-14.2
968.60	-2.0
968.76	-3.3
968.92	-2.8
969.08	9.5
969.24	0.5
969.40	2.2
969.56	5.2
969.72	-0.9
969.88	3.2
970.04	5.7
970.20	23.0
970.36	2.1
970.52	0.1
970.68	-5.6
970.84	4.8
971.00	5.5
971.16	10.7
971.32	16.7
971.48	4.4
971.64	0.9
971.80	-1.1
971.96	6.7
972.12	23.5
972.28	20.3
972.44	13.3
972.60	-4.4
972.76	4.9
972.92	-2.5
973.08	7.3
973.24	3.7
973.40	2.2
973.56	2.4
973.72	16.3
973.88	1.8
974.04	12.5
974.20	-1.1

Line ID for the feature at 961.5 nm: [O III] 5007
